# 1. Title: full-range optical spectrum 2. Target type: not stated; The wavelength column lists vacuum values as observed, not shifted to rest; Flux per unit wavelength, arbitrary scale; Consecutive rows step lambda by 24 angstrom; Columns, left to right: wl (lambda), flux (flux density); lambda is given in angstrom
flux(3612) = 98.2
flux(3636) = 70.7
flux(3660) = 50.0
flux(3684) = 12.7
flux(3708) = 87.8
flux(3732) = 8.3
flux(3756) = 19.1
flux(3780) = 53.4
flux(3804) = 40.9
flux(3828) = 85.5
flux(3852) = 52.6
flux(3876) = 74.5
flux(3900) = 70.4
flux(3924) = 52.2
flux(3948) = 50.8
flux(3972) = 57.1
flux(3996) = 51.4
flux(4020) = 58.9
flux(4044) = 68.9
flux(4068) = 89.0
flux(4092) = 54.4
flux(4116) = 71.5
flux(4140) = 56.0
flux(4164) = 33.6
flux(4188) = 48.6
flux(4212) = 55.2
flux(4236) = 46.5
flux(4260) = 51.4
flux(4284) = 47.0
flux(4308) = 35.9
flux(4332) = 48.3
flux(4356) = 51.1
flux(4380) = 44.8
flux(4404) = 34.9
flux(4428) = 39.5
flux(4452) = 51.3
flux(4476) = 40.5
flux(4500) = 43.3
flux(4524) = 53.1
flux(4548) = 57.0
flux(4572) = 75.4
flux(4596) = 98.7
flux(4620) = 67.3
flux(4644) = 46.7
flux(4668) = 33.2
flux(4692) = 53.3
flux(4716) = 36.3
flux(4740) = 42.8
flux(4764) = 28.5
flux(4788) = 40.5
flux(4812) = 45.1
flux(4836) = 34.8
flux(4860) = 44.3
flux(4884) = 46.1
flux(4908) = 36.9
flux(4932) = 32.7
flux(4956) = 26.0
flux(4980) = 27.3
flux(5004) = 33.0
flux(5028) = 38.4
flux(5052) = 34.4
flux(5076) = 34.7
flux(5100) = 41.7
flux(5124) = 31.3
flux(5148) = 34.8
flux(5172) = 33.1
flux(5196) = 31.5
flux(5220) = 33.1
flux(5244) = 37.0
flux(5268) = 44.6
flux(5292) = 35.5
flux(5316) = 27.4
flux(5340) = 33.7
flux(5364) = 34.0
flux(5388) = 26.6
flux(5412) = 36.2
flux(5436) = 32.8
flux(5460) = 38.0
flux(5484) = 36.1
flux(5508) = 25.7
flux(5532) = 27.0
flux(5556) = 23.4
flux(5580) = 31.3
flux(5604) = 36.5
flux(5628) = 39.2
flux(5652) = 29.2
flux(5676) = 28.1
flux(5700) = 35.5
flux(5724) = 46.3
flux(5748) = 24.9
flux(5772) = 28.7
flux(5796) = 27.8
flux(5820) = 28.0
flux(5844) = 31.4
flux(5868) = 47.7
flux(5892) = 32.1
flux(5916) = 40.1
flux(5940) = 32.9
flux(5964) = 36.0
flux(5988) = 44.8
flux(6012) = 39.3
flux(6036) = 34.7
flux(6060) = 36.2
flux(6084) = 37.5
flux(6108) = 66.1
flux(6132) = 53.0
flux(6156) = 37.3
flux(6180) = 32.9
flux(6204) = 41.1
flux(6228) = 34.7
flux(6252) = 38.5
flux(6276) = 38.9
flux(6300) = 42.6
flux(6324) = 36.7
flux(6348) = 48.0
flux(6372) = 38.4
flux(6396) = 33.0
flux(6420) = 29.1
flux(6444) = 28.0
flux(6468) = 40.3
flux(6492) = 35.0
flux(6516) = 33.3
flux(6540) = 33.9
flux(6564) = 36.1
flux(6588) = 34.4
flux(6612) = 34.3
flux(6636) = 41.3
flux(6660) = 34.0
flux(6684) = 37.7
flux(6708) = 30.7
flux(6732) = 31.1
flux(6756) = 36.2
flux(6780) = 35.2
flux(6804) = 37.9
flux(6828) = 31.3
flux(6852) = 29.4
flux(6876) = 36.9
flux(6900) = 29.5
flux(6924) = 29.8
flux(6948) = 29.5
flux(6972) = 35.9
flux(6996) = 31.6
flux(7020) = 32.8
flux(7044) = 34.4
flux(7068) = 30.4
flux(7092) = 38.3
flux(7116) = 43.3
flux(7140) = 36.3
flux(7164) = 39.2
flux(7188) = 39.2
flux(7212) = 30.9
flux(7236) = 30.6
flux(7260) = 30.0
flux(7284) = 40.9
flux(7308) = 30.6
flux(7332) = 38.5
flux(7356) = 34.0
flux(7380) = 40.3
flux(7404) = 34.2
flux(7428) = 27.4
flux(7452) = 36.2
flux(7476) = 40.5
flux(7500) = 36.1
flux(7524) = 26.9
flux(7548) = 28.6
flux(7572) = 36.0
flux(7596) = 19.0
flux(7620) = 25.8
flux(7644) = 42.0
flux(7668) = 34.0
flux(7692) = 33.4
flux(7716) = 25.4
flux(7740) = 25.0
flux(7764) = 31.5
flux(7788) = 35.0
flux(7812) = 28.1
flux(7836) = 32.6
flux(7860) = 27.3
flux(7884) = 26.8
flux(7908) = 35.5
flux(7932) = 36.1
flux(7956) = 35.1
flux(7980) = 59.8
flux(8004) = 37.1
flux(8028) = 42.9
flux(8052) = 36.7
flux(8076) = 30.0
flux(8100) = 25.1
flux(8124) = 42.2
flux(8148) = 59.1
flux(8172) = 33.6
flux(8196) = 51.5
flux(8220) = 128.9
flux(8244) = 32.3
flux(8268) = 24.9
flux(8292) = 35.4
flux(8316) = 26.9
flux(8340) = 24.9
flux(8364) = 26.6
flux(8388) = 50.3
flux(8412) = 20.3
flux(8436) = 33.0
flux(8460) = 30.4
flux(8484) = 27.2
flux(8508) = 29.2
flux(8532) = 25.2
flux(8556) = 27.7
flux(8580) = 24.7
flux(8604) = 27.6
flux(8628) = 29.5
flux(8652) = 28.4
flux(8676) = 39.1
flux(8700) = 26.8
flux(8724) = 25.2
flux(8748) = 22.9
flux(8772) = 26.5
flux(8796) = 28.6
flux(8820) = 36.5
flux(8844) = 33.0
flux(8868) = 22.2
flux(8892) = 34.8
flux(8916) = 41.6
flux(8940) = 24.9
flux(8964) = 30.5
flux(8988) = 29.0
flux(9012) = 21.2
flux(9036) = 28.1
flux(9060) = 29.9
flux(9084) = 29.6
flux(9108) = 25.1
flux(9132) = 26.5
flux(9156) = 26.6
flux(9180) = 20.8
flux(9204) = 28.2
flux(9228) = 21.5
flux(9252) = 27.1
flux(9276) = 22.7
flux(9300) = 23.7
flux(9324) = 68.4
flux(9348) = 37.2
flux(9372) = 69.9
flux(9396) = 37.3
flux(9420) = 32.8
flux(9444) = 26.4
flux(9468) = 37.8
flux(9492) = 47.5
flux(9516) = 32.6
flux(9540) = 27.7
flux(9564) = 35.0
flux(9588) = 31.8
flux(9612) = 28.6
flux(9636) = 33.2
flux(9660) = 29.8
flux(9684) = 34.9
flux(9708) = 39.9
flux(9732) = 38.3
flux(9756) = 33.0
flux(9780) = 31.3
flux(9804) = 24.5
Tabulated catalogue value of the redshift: 0.641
